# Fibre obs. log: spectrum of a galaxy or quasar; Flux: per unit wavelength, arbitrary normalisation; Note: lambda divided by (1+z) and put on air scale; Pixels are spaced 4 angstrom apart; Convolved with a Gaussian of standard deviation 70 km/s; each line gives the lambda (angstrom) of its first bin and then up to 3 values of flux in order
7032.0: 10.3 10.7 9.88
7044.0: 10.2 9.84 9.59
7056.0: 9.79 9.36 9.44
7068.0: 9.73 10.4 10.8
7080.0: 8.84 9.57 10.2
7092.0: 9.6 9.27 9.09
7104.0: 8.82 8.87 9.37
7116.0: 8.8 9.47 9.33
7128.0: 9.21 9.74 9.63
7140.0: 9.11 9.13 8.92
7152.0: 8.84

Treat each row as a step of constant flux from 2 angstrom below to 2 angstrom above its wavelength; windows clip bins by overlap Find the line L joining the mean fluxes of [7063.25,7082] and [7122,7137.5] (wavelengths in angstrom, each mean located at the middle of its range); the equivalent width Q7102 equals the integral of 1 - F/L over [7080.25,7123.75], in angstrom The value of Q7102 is 1.7 angstrom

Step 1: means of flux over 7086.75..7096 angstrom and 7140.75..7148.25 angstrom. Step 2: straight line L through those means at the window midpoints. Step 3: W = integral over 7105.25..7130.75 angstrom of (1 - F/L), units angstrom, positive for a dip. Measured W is 0.59 angstrom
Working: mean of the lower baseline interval 9.74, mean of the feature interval 9.18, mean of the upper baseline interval 9.06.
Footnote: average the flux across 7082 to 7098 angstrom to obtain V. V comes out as 9.66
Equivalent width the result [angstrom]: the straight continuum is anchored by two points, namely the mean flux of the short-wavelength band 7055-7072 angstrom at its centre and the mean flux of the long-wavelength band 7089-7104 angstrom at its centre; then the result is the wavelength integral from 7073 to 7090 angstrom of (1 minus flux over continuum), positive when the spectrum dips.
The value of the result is -0.7 angstrom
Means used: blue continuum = 9.66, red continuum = 9.31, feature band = 9.88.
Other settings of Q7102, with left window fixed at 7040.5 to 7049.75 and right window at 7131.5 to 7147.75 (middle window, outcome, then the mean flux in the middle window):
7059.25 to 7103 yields 0.4 angstrom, 9.65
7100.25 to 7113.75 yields 0.8 angstrom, 9.02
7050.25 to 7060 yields 0.3 angstrom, 9.62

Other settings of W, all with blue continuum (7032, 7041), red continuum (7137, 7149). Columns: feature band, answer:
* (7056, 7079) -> 0.2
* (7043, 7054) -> 0.4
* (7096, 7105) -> 0.5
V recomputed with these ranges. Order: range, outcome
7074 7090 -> 9.85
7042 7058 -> 9.86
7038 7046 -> 10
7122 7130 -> 9.27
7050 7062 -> 9.58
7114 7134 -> 9.31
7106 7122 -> 9.13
